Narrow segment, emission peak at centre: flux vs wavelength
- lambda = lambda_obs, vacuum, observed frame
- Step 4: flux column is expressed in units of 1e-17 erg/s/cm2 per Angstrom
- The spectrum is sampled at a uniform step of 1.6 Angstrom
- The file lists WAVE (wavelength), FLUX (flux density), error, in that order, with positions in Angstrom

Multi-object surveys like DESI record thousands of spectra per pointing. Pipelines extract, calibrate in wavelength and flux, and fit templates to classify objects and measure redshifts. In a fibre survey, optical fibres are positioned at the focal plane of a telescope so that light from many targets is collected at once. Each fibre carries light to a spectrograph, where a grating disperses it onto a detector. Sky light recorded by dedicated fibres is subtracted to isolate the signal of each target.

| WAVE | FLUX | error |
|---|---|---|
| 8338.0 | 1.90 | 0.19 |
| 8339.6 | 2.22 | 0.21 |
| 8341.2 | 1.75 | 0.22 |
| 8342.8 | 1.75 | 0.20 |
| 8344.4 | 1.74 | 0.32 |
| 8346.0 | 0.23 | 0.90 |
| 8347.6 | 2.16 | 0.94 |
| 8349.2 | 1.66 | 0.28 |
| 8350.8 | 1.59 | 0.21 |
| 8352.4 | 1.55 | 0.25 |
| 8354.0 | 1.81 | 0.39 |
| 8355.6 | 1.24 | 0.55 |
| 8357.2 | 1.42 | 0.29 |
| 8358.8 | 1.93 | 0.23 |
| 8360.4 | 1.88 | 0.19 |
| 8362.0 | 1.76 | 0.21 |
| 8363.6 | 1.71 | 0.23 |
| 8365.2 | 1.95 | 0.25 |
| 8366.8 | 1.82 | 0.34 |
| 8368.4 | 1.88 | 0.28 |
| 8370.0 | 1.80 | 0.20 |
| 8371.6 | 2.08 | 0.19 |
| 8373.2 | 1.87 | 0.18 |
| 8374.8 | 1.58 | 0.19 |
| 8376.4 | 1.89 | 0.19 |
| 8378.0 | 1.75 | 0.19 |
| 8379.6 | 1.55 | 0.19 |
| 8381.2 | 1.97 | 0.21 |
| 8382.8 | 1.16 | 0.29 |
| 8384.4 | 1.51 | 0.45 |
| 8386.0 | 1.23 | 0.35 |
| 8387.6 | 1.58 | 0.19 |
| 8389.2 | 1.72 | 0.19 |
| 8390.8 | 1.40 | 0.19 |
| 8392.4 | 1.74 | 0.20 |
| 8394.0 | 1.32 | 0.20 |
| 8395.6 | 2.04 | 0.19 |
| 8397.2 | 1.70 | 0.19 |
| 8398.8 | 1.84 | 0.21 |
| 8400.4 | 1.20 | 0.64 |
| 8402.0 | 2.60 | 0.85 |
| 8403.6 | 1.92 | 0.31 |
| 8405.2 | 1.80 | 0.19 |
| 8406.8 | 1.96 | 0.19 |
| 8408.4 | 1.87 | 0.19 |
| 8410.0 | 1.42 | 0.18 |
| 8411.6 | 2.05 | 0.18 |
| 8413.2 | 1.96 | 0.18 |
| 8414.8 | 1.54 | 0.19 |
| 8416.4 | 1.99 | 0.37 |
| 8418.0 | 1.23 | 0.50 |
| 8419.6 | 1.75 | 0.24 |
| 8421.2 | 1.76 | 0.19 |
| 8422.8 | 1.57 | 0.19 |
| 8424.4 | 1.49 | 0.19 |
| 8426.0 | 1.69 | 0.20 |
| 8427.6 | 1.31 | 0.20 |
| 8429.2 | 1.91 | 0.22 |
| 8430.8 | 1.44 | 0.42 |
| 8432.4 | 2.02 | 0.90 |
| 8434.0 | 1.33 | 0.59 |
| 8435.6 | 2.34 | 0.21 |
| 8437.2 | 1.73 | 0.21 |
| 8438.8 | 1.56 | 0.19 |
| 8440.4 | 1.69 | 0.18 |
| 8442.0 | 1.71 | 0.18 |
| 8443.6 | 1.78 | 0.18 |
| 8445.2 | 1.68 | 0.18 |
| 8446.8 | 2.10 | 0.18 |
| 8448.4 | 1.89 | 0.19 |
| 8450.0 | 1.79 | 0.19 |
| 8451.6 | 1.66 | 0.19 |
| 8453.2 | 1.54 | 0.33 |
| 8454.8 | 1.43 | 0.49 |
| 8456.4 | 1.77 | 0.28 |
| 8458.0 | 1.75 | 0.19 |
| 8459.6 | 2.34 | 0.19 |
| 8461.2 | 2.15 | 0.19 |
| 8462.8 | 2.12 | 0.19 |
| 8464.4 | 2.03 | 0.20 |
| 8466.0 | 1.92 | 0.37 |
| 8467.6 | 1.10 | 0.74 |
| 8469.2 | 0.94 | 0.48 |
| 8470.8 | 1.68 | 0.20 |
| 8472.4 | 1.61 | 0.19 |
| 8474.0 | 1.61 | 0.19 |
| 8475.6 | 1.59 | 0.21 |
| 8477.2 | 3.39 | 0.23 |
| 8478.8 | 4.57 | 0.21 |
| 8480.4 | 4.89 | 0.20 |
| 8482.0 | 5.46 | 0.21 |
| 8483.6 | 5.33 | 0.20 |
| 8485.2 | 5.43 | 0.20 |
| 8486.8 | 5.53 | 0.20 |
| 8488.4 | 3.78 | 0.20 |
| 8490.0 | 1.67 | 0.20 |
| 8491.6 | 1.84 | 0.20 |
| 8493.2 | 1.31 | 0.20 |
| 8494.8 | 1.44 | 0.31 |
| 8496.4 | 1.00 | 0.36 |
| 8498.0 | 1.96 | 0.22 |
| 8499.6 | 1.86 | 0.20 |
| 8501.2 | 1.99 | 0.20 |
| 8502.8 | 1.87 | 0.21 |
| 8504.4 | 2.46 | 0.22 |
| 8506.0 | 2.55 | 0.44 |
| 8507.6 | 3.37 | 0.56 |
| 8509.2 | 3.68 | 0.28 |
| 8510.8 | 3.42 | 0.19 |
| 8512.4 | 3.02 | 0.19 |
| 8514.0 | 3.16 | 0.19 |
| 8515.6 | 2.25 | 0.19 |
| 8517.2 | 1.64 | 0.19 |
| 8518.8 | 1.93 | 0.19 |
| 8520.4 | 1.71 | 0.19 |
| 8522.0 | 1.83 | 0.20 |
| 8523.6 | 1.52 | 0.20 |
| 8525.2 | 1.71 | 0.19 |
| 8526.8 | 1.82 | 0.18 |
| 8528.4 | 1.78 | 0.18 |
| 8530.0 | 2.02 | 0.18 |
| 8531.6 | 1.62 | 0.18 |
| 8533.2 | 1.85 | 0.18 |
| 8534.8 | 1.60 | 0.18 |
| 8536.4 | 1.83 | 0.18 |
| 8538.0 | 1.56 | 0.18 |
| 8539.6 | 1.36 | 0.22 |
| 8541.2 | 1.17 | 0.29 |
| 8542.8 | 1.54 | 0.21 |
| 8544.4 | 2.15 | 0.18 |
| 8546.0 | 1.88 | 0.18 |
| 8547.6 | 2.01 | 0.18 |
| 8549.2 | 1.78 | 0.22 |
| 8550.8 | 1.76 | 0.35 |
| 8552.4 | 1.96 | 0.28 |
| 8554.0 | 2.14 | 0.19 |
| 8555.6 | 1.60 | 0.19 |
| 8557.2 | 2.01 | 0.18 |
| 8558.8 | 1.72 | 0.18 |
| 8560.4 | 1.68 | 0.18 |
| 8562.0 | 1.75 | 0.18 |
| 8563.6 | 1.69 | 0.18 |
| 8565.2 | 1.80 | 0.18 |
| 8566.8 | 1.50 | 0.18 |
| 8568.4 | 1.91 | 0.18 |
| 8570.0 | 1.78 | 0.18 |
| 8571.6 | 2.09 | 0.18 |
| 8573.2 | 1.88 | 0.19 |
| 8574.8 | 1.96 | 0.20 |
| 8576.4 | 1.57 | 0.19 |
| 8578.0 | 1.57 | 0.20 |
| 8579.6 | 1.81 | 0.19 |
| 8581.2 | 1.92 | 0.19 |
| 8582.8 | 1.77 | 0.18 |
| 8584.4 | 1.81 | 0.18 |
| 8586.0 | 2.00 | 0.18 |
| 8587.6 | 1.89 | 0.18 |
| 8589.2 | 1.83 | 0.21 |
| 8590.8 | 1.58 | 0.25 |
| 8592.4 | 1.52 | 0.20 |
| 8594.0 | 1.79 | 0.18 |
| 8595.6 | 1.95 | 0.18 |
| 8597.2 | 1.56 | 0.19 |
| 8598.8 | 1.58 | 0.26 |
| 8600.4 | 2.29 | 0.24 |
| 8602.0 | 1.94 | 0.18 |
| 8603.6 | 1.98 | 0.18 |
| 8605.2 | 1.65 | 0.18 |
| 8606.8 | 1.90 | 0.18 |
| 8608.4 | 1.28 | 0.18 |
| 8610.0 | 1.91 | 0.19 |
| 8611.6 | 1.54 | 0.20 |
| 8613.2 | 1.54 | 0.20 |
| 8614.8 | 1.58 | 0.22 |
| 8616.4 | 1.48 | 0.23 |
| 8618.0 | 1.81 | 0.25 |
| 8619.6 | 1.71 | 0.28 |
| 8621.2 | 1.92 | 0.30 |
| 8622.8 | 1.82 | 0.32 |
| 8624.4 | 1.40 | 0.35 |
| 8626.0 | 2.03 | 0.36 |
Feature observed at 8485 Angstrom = Halpha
